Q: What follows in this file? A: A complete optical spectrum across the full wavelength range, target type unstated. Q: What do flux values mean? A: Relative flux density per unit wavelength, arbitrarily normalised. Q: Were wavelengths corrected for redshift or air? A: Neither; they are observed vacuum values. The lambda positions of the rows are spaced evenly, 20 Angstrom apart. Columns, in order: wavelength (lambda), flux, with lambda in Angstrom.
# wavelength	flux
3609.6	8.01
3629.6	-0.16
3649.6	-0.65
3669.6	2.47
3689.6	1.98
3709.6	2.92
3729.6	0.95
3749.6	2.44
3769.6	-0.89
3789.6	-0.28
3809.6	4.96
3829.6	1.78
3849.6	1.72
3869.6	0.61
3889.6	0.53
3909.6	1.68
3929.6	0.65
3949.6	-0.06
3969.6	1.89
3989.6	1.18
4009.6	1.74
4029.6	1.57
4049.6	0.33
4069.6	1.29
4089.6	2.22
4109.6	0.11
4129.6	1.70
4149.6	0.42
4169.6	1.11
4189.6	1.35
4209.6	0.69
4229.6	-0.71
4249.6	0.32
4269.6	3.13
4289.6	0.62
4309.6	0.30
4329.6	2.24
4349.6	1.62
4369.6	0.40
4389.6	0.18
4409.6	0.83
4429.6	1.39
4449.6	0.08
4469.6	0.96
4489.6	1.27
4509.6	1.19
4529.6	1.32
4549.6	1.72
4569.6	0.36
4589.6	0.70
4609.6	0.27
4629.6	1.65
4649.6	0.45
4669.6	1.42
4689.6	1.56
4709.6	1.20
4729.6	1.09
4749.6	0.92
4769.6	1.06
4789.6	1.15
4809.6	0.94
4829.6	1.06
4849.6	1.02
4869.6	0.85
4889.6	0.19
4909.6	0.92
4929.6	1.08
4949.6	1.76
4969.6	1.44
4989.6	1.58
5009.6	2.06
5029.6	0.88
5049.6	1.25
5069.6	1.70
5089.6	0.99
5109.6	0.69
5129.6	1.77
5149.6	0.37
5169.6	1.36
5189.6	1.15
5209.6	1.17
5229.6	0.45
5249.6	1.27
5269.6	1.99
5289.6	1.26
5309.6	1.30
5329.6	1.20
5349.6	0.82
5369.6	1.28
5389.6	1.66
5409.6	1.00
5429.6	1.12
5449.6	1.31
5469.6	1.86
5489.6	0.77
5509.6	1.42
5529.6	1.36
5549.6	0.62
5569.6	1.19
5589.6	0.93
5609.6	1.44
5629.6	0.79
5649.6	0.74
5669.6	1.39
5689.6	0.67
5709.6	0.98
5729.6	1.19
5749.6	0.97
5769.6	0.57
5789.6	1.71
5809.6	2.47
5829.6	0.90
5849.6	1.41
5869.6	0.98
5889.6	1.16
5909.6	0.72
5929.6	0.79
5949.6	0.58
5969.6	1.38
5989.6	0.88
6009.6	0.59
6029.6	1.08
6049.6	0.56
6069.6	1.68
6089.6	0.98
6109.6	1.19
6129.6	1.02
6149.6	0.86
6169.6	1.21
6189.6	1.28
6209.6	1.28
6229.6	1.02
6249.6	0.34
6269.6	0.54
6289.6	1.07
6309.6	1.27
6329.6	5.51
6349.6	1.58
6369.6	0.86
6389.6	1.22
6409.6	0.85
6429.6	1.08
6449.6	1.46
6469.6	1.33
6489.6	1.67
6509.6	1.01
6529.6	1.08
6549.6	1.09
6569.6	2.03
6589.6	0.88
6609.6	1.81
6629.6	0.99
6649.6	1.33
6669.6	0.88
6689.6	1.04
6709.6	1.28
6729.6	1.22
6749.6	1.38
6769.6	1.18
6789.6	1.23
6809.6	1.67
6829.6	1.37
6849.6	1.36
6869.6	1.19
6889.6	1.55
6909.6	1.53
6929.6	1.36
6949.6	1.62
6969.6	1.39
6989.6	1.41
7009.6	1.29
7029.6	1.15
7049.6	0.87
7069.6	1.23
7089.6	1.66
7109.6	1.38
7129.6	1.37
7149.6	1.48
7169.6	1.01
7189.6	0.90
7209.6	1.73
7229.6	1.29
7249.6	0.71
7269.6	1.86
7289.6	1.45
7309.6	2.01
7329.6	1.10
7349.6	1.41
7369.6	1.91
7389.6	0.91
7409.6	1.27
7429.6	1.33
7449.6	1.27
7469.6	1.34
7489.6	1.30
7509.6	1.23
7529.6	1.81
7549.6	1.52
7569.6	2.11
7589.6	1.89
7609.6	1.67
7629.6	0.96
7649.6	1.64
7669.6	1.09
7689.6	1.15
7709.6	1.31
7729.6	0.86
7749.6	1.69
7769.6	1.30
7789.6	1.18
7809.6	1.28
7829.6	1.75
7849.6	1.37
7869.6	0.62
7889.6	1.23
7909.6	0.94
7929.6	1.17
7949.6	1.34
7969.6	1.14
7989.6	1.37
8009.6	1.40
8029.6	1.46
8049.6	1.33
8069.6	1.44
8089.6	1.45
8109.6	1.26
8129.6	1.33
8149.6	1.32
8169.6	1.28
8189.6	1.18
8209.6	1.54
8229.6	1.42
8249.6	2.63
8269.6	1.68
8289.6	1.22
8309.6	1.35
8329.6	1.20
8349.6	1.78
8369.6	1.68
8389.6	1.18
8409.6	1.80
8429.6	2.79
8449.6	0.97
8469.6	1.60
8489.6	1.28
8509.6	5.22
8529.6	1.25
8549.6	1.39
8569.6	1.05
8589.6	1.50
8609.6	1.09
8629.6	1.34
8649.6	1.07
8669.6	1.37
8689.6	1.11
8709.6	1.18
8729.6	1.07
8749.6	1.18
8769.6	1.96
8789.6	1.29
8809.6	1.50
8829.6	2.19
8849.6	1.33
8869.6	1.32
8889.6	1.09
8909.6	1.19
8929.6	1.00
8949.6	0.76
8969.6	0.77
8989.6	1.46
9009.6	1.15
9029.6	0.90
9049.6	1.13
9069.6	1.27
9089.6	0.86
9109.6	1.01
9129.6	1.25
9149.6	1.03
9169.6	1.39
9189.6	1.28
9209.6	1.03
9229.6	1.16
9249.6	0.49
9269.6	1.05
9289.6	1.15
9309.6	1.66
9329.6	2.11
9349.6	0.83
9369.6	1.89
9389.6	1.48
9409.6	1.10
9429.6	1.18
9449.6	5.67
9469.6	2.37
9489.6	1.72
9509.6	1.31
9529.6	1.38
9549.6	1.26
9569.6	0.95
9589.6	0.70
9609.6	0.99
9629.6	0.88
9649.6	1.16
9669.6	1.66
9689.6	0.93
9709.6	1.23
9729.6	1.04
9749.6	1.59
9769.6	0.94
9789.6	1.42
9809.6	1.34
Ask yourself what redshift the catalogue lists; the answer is 0.698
